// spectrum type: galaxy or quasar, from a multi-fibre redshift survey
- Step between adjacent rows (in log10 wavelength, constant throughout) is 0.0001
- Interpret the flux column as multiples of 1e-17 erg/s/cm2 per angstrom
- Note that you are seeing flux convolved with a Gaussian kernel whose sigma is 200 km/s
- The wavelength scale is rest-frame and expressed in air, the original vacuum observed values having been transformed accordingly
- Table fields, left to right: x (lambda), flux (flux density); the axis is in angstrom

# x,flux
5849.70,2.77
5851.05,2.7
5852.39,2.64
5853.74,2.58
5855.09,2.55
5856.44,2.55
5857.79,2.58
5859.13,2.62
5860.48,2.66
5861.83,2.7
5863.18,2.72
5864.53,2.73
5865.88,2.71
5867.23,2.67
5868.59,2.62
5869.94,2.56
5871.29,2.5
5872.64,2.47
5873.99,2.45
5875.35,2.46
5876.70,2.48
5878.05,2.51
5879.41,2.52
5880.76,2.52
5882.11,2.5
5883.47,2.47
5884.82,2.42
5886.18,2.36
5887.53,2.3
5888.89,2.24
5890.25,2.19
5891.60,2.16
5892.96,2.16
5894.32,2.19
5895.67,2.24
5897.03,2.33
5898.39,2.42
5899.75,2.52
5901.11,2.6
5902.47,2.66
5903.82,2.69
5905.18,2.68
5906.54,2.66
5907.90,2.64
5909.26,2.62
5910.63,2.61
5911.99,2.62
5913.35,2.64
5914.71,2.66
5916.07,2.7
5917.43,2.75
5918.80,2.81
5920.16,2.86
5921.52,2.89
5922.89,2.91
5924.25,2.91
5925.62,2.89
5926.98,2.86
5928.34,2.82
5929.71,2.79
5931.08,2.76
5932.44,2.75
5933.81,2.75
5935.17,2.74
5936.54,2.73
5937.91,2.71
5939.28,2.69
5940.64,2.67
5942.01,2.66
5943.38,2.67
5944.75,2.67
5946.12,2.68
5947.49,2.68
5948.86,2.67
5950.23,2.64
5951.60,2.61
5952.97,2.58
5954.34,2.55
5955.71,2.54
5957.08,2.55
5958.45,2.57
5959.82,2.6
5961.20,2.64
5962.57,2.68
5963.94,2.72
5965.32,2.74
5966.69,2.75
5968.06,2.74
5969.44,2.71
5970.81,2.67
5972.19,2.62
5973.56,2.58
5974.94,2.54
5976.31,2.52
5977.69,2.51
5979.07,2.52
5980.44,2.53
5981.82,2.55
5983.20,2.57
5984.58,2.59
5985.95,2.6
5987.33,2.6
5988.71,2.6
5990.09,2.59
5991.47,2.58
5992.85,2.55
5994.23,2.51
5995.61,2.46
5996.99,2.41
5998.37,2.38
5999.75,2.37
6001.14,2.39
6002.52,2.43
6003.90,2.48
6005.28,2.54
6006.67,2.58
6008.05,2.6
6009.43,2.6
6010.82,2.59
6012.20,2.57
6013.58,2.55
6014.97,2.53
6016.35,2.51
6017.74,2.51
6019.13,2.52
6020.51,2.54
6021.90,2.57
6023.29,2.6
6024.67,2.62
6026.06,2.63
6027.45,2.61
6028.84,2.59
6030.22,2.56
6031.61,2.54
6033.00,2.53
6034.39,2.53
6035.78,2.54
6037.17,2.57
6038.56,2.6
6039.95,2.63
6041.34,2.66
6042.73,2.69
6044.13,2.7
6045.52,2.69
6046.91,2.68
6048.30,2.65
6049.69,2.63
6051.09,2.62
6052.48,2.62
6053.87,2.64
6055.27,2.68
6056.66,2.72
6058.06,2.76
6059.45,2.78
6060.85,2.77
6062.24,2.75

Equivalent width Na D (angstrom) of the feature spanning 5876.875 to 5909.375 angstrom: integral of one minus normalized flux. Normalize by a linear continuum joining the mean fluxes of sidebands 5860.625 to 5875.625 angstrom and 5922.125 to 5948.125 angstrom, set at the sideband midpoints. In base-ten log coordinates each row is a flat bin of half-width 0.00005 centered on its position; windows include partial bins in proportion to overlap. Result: 2.70 angstrom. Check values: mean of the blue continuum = 2.6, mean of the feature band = 2.44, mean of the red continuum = 2.75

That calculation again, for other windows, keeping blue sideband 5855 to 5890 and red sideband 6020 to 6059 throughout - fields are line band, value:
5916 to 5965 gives -2.8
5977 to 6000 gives 0.6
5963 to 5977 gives -0.4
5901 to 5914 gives -0.5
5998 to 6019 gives 0.8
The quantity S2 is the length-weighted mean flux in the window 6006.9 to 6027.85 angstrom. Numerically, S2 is 2.57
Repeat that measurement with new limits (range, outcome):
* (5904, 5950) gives 2.73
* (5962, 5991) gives 2.62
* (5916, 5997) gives 2.66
